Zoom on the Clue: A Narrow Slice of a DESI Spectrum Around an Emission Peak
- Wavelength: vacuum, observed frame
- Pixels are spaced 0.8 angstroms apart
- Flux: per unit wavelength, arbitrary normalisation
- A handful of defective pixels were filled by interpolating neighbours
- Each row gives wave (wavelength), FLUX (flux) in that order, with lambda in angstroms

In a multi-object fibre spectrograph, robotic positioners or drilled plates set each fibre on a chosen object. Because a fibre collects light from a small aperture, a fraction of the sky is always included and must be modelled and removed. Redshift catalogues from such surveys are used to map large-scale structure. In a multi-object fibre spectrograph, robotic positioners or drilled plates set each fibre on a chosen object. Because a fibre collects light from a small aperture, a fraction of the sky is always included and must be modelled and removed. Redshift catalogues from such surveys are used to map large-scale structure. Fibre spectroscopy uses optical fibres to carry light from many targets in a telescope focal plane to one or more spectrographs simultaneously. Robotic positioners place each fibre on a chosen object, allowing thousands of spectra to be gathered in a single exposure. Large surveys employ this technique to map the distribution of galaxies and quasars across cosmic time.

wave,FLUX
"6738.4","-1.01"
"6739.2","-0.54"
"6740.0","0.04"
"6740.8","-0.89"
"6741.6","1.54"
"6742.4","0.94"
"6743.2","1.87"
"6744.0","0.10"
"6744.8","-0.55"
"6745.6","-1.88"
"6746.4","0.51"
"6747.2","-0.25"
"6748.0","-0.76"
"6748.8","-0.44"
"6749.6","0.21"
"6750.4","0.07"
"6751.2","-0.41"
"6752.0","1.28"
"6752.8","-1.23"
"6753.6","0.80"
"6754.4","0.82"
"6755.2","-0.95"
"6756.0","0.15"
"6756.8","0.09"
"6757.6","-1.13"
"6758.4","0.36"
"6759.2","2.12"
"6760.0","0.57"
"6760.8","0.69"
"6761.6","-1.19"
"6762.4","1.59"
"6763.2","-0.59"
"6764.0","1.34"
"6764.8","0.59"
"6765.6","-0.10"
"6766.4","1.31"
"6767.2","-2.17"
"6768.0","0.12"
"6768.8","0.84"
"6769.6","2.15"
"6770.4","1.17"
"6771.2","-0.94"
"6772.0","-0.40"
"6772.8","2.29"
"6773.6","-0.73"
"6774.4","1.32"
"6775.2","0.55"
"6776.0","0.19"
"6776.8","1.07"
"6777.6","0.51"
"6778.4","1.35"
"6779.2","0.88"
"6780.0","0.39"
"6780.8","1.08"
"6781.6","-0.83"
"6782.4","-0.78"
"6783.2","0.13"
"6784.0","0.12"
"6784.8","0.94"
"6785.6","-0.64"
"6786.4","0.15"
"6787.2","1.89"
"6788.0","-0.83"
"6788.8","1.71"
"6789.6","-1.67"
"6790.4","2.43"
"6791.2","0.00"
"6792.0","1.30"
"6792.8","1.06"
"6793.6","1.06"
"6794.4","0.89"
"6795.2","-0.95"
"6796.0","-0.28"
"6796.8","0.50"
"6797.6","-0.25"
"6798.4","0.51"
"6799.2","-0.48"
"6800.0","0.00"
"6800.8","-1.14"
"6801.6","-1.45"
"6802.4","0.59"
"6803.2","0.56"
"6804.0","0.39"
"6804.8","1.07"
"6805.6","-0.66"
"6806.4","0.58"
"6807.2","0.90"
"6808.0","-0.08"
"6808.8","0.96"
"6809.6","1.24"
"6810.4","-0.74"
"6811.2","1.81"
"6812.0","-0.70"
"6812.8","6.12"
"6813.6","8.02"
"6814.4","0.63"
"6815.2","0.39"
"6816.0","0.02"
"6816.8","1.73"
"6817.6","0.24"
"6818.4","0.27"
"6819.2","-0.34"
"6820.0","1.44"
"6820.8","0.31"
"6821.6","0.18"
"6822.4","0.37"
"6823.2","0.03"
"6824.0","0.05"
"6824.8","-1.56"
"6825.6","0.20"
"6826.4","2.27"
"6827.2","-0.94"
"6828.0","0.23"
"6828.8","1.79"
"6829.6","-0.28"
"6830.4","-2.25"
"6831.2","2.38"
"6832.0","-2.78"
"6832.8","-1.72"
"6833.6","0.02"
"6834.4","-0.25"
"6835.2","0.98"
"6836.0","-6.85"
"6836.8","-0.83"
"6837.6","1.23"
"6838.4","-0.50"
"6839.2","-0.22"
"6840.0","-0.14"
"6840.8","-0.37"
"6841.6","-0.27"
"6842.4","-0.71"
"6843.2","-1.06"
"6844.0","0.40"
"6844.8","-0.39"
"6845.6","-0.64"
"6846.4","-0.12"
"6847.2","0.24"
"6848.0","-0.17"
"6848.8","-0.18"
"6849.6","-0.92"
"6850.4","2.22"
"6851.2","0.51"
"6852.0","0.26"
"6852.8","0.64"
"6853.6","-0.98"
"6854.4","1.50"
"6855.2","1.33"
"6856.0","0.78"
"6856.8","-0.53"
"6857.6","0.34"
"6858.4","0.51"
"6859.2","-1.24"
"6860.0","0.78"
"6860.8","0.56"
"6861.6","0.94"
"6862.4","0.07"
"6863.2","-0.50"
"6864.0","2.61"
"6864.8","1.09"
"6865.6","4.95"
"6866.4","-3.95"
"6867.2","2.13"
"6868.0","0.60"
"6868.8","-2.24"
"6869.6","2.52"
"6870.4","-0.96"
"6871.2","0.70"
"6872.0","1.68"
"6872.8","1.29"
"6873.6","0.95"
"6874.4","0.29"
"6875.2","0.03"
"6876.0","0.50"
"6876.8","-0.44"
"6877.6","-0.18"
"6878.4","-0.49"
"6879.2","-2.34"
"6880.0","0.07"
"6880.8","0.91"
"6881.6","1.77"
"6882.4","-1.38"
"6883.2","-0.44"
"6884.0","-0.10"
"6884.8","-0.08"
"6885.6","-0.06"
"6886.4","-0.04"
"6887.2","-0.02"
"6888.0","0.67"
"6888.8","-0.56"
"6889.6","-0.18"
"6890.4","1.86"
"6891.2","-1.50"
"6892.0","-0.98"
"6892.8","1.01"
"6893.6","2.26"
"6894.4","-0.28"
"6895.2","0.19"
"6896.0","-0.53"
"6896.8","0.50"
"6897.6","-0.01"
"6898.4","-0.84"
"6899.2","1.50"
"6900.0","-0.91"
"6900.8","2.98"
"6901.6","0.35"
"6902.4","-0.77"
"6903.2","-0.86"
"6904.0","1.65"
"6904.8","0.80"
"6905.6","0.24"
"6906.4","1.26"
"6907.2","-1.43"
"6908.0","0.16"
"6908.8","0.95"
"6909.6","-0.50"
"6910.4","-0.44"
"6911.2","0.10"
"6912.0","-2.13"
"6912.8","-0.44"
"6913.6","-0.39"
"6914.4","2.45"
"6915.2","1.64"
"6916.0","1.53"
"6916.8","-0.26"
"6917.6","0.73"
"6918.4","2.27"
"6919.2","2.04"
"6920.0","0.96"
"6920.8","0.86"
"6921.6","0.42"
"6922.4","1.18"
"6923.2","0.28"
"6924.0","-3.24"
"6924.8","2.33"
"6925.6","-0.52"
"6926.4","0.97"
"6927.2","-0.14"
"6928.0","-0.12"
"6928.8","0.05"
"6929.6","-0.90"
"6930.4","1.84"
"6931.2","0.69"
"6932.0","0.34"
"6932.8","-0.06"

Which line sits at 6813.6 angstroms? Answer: H-alpha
